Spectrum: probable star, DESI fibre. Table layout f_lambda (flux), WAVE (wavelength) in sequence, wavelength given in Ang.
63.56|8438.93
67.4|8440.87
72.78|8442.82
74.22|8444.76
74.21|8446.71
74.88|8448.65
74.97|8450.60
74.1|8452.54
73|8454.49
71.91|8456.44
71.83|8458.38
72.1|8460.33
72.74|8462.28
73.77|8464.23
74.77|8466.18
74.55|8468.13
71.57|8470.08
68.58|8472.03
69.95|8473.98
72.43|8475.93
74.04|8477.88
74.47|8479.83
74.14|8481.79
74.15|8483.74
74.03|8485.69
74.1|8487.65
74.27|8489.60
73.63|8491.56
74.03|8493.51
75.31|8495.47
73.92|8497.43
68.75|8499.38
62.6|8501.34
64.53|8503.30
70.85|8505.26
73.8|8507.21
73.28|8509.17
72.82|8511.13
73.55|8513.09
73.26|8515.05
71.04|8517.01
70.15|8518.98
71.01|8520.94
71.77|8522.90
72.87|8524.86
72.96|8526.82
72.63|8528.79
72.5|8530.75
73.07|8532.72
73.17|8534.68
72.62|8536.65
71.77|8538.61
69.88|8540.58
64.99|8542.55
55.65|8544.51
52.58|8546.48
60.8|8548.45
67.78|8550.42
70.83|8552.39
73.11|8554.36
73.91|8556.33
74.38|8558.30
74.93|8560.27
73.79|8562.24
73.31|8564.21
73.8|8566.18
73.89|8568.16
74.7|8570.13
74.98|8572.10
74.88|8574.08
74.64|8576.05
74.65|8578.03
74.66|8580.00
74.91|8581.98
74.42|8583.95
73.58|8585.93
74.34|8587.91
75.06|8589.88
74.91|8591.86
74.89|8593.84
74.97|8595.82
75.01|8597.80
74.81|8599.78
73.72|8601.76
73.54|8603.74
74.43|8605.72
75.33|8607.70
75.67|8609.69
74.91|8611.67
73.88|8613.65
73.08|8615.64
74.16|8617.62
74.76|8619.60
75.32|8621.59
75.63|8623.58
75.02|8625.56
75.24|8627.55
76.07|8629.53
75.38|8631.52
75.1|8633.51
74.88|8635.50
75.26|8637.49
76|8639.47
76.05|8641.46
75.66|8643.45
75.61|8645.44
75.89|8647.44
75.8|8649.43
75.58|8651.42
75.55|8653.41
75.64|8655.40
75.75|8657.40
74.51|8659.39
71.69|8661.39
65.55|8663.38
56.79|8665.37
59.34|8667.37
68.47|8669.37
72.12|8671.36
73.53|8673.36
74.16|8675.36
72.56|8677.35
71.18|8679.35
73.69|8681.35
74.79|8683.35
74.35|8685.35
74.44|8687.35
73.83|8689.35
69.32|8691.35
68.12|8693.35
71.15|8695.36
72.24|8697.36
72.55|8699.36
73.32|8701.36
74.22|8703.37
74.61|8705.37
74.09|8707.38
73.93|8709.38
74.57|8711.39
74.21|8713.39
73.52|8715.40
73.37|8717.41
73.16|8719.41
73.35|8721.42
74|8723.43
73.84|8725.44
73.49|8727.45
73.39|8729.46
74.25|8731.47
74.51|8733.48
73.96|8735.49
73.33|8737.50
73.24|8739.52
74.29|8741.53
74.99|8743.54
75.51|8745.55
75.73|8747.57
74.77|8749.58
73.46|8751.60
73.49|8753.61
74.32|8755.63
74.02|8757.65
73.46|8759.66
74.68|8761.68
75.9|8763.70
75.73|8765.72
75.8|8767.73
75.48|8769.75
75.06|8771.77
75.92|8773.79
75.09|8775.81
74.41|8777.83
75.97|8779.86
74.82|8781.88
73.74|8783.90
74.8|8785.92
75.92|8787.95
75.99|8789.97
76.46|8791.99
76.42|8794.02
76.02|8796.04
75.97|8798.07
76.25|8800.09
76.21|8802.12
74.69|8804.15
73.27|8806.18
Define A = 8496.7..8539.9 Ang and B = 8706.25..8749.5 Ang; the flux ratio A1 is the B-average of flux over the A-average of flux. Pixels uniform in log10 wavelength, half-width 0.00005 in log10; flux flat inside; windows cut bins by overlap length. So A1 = 1.04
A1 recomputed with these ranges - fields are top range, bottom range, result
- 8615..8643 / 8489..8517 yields 1.05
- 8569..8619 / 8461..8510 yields 1.03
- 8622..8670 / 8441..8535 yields 1.01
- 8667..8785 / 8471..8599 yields 1.02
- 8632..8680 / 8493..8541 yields 1.01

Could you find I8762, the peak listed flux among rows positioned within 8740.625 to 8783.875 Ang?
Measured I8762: 75.97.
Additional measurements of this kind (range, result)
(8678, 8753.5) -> 75.73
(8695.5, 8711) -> 74.61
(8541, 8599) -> 75.06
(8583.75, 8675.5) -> 76.07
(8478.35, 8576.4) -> 75.31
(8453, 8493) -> 74.77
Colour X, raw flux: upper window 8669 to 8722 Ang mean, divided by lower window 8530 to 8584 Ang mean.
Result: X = 1.03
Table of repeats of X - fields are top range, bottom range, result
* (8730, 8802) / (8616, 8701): 1.03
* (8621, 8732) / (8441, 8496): 1.00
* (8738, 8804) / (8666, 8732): 1.04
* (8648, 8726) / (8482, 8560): 1.02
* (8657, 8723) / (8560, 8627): 0.96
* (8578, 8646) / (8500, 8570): 1.06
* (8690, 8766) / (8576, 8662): 0.98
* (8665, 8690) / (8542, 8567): 1.04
